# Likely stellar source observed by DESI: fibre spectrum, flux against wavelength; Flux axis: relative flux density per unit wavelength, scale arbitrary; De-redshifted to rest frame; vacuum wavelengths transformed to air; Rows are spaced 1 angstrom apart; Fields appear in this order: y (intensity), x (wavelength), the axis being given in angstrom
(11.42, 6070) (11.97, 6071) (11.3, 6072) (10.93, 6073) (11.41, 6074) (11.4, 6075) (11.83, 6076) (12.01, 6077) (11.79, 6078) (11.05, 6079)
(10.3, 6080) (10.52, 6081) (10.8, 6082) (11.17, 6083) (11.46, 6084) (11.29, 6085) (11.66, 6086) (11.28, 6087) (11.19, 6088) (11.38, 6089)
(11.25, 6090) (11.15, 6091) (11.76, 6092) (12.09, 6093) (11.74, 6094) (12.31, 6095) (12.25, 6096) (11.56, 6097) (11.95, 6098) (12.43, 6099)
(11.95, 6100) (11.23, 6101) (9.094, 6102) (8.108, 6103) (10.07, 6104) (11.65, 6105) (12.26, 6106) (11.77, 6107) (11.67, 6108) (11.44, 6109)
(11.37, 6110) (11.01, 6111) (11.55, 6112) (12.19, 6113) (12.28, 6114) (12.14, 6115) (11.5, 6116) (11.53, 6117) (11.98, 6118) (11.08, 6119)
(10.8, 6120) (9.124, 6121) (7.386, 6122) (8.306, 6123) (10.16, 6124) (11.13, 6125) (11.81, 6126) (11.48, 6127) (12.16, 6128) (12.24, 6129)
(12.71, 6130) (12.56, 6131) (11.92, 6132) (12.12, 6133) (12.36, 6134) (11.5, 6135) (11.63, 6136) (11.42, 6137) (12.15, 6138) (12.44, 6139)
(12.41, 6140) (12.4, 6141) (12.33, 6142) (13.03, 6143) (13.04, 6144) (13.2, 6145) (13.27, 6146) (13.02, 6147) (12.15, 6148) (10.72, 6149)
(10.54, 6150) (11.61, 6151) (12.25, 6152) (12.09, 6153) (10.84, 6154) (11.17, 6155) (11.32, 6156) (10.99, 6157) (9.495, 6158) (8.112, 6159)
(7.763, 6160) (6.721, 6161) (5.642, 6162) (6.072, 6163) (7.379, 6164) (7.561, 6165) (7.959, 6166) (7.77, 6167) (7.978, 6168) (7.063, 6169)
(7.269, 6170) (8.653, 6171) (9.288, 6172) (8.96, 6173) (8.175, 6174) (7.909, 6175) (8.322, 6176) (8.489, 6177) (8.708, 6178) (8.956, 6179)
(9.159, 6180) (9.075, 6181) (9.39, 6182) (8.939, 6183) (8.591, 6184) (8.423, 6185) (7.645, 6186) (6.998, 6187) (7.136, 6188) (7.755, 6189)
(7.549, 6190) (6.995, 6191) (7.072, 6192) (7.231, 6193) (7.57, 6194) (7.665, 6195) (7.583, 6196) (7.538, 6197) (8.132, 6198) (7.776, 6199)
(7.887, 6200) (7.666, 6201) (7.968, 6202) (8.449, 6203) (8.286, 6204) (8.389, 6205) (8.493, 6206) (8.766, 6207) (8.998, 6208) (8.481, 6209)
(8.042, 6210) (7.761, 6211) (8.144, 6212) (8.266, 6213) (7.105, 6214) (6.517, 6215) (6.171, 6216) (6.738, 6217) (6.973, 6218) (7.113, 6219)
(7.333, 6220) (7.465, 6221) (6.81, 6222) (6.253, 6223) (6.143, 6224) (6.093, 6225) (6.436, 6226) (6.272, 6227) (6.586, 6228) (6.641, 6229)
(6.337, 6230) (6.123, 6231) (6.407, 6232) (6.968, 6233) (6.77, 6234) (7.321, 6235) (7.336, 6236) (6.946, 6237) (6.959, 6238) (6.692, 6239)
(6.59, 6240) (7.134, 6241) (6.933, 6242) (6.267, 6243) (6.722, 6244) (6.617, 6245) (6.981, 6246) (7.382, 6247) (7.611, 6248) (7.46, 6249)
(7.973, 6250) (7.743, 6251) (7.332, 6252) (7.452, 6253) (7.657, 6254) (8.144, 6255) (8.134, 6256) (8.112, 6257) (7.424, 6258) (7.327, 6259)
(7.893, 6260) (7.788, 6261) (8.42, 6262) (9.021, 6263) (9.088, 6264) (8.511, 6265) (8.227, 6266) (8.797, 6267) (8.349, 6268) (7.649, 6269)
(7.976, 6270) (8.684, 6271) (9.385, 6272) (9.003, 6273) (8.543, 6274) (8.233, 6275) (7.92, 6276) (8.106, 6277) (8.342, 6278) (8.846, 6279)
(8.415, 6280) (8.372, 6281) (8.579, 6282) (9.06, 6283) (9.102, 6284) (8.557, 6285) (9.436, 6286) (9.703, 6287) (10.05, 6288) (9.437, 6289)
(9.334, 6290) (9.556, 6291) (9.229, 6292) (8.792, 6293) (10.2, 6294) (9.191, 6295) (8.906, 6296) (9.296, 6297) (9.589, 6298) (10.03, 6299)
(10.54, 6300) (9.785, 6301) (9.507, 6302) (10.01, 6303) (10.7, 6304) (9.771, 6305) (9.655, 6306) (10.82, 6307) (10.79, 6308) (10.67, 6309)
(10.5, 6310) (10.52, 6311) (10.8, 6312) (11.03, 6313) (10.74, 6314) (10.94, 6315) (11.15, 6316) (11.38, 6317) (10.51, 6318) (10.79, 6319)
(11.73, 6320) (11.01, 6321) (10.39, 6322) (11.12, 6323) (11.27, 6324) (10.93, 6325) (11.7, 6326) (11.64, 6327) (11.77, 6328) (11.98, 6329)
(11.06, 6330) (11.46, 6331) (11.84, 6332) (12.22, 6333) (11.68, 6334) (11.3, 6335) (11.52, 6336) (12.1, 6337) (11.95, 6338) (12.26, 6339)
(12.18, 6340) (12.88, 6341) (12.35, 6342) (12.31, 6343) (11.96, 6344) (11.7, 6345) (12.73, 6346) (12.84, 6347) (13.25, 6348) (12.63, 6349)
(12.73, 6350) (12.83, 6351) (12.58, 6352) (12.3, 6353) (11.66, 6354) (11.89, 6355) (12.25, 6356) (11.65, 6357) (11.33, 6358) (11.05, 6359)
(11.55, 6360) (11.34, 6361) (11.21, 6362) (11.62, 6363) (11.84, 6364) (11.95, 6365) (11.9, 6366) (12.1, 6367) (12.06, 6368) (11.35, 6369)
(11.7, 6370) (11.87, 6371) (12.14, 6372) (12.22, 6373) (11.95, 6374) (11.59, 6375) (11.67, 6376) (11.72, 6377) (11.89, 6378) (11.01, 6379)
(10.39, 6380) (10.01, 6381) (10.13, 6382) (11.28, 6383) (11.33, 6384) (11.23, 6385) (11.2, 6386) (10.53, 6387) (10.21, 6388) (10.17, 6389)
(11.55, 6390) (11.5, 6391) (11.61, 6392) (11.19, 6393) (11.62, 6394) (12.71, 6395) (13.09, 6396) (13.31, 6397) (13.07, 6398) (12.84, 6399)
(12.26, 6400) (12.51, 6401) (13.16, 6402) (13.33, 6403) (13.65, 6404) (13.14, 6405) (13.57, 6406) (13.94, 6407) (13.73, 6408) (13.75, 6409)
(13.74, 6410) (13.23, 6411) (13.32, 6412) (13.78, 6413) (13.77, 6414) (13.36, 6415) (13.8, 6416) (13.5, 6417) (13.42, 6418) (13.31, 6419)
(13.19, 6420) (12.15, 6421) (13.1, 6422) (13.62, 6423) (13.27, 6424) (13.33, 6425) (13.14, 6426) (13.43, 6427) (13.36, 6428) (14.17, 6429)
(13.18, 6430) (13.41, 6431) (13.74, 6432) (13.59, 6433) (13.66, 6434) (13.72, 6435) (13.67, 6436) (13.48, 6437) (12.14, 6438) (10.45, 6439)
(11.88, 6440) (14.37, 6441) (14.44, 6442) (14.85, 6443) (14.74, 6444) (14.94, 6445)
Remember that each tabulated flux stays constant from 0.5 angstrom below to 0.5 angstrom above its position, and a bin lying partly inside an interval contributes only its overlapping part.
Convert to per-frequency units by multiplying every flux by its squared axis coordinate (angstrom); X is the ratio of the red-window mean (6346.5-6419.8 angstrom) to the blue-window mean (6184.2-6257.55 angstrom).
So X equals 1.8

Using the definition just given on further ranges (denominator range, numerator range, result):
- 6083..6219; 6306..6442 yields 1.32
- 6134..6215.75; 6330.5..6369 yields 1.40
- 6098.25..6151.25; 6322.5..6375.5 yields 1.11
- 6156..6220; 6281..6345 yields 1.39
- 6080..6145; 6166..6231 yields 0.69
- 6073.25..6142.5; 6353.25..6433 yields 1.19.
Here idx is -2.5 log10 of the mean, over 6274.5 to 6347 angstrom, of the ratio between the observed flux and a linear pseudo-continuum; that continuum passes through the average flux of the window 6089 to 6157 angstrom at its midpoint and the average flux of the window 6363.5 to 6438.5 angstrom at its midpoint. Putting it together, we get 0.17 mag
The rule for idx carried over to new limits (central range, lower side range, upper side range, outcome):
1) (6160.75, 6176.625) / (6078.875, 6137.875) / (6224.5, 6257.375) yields 0.212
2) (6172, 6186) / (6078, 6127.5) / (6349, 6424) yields 0.300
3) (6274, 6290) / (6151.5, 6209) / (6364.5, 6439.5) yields 0.165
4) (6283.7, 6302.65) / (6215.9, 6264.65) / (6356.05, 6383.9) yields -0.066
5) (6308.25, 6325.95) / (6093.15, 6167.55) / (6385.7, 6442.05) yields 0.126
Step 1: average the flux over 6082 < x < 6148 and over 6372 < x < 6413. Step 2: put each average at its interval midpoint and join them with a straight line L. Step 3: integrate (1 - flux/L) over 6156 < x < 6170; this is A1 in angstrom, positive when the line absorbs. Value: 4.6 angstrom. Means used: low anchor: 11.6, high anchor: 12.1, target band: 7.84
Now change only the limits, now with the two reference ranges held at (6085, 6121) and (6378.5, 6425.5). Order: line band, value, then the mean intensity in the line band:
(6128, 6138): -0.47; 12.1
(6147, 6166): 3.23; 9.63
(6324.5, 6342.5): 0.62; 11.8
